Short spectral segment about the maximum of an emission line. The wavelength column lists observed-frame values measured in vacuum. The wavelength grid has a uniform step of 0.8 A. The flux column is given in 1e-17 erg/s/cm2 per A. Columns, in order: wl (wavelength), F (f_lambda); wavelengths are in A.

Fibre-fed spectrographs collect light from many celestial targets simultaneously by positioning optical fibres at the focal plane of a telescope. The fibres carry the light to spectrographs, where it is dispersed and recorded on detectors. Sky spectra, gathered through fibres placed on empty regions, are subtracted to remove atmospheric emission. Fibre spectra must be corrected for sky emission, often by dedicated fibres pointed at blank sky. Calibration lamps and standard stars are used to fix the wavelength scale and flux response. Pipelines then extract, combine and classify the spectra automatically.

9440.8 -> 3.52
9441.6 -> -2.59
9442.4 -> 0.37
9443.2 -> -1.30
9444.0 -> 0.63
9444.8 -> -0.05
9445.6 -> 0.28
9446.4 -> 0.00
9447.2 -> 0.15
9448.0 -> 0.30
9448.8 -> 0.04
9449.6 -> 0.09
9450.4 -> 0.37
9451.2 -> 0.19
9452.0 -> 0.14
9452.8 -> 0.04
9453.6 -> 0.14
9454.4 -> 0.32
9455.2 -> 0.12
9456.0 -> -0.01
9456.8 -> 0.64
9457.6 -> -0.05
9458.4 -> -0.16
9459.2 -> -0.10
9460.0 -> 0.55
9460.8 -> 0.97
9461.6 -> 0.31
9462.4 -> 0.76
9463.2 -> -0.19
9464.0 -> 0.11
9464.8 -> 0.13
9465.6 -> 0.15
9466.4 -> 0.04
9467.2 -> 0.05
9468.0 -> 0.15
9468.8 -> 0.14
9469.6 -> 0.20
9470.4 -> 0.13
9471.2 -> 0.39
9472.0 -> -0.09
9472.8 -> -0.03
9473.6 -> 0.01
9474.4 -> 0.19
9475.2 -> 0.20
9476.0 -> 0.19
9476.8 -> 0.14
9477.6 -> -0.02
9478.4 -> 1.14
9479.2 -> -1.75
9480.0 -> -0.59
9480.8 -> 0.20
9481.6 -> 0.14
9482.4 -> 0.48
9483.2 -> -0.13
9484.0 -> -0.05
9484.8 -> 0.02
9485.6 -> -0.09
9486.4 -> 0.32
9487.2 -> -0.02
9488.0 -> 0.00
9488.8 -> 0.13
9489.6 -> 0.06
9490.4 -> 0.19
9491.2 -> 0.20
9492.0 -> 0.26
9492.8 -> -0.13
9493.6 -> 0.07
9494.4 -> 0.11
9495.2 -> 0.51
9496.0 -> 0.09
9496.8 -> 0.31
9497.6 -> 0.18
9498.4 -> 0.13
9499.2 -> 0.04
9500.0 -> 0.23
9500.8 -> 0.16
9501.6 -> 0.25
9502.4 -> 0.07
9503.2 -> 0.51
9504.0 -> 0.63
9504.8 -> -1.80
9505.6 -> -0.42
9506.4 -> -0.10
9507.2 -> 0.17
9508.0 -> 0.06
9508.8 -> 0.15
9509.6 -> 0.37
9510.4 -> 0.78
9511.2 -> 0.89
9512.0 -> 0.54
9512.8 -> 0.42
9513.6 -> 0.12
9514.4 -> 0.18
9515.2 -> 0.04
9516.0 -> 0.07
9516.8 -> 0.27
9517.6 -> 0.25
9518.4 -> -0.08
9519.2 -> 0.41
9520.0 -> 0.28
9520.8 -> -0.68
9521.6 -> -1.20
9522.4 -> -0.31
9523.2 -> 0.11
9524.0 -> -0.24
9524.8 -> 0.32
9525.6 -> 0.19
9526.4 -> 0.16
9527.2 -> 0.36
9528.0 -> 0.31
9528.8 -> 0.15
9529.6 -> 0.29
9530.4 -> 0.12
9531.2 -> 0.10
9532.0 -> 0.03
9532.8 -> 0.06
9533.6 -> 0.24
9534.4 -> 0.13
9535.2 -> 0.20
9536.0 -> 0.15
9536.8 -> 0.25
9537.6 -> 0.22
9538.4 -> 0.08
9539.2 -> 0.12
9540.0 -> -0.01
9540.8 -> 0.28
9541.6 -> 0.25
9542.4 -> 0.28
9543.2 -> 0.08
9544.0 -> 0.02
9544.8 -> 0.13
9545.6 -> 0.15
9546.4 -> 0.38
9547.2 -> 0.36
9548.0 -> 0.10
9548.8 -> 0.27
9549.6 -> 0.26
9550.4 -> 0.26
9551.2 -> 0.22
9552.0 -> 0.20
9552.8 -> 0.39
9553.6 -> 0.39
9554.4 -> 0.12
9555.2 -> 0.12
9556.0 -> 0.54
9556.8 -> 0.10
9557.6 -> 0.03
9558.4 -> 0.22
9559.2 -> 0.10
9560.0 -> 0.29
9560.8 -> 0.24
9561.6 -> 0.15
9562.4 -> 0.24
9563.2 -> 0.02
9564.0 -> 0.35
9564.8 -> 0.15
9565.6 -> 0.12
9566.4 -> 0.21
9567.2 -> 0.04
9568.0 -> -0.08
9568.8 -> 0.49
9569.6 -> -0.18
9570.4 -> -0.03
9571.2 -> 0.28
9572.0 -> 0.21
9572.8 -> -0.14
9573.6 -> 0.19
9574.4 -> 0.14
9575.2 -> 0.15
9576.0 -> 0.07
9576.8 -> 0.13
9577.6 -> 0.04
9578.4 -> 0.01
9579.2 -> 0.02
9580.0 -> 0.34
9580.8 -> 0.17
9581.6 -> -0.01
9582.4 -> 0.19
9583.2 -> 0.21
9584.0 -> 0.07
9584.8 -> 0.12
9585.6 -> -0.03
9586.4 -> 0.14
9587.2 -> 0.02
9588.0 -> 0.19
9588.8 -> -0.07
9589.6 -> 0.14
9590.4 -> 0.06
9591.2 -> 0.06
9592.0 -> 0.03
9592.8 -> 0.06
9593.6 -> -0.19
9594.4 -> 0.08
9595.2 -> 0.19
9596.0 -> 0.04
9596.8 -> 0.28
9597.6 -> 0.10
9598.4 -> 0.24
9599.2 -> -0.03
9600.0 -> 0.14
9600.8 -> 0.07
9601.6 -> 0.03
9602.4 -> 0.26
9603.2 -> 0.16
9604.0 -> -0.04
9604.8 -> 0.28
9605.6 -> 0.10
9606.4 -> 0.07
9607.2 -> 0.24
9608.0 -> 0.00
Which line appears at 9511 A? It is H-alpha 6563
